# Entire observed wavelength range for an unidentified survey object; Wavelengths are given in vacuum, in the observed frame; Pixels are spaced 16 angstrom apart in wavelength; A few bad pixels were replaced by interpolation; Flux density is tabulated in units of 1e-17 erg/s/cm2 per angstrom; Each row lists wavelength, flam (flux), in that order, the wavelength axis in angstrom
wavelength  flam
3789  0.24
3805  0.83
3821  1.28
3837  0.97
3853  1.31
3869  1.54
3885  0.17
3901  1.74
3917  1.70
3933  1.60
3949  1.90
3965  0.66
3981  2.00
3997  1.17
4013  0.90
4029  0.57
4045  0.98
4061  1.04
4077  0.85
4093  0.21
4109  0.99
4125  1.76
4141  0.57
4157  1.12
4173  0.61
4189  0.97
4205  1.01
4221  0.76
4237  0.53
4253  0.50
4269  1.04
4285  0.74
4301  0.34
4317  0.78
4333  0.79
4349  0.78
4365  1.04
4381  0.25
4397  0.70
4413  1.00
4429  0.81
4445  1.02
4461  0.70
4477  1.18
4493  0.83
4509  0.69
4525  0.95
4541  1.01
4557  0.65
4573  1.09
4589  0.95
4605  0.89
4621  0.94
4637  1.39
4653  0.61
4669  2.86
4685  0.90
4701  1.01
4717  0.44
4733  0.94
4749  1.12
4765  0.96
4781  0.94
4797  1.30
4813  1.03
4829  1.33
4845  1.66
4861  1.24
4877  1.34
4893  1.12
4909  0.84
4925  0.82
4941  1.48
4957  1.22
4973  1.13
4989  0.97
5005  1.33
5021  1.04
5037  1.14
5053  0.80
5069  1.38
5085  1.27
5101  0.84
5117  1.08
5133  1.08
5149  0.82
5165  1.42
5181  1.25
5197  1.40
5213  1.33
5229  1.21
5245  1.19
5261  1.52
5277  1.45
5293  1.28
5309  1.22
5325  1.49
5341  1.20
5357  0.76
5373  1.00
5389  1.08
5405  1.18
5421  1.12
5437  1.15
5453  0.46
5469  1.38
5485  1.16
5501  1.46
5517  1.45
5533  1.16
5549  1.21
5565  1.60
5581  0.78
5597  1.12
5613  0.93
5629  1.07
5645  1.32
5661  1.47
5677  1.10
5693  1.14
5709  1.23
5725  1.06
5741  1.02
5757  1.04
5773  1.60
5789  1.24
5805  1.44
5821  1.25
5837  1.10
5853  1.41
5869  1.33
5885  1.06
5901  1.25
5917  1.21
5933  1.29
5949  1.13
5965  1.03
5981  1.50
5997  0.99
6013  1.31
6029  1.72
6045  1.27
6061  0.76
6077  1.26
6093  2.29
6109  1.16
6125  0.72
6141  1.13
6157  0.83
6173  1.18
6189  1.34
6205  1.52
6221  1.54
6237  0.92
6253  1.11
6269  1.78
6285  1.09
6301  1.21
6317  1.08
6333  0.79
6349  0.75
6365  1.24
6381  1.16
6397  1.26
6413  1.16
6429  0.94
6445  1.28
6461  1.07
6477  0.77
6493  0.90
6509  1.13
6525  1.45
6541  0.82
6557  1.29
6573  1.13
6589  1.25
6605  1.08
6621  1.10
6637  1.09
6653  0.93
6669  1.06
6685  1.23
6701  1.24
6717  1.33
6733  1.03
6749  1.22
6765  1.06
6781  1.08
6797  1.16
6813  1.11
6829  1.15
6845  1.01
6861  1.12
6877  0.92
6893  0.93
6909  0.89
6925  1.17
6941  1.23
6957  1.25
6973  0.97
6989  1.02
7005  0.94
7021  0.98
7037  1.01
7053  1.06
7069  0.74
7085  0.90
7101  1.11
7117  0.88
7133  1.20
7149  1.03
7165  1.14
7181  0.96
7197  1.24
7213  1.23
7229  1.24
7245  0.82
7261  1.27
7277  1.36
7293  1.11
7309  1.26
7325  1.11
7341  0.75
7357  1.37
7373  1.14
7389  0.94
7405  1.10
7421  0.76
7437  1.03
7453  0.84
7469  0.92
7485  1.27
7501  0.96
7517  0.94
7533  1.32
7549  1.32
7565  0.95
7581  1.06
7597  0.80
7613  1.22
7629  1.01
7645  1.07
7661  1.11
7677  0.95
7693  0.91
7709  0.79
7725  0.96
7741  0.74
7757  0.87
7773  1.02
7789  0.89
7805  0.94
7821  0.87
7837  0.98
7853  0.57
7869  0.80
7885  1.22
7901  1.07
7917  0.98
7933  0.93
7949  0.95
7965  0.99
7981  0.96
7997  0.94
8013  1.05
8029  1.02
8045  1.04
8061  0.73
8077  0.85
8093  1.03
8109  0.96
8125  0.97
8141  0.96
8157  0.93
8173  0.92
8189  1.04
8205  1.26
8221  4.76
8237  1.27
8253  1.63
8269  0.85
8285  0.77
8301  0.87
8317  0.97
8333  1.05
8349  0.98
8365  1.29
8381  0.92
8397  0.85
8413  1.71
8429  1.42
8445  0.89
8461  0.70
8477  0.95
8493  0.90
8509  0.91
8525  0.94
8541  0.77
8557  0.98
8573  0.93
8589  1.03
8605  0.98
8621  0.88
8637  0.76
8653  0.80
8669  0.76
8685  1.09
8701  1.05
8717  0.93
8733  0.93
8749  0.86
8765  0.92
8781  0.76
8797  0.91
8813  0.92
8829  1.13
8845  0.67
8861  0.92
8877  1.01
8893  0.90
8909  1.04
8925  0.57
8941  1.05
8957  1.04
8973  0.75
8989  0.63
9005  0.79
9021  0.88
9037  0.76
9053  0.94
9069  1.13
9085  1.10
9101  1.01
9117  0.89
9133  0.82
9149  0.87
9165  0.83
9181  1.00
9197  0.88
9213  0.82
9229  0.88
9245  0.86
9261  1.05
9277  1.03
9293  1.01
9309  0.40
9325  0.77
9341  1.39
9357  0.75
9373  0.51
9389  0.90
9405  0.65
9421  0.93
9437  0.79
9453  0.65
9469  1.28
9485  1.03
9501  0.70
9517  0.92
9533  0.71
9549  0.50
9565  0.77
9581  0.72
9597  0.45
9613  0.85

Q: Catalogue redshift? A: 0.252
